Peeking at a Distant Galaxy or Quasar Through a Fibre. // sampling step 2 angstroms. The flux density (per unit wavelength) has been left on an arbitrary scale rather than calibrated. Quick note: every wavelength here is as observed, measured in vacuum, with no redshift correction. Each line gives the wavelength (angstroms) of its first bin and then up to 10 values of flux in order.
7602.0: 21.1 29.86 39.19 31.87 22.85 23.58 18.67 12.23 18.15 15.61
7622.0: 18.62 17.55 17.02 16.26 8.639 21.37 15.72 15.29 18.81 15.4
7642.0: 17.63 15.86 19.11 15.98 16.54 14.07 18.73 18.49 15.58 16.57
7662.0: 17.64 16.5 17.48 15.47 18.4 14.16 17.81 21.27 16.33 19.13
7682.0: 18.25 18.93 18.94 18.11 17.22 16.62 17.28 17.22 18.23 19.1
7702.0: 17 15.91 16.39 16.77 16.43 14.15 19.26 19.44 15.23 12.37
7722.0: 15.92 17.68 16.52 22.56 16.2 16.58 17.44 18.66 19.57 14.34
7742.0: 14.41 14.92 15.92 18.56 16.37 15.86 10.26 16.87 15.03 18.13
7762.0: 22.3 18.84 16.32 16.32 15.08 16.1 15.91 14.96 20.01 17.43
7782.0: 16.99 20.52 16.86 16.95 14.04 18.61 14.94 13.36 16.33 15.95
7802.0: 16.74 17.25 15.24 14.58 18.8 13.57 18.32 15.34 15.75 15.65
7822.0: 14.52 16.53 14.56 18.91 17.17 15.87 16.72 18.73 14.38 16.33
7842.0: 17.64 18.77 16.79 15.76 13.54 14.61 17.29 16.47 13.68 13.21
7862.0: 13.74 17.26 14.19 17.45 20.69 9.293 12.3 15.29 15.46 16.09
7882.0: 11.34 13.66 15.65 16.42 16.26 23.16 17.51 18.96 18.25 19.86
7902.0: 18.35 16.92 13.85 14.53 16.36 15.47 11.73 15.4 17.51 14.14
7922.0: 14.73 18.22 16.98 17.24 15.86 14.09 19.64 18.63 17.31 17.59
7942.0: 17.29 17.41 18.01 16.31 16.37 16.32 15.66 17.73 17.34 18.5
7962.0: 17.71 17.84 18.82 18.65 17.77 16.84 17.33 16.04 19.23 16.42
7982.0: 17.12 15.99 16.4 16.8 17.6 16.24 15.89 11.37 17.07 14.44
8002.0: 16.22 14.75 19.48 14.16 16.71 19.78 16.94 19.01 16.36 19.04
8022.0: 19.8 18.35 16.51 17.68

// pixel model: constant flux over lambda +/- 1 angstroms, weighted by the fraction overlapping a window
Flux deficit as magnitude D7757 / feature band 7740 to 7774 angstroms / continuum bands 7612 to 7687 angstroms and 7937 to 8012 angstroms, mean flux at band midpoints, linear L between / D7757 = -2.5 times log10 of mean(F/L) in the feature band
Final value 0.05 mag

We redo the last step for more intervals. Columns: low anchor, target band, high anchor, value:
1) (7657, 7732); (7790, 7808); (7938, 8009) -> 0.08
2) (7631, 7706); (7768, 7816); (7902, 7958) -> 0.03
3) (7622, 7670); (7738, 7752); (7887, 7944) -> 0.05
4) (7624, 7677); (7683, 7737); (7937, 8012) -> -0.03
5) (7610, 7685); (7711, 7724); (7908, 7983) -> 0.06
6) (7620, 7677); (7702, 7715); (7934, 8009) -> 0.02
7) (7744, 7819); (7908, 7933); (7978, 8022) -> 0.07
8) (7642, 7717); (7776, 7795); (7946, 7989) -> 0.00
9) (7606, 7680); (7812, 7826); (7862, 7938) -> 0.06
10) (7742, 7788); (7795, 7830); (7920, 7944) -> 0.05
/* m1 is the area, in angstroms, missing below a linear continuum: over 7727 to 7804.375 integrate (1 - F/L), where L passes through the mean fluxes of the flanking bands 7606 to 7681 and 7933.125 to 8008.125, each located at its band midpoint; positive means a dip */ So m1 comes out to 3.5 angstroms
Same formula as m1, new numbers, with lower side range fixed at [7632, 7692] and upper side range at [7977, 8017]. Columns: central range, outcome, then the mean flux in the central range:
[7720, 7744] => 0.2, 17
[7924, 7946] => -0.8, 17.3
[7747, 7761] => 1.0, 15.9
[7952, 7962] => -0.4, 17.2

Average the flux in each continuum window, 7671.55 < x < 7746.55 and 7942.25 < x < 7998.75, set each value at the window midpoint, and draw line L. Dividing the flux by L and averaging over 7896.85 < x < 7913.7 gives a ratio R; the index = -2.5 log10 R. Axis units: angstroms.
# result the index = 0.03 mag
